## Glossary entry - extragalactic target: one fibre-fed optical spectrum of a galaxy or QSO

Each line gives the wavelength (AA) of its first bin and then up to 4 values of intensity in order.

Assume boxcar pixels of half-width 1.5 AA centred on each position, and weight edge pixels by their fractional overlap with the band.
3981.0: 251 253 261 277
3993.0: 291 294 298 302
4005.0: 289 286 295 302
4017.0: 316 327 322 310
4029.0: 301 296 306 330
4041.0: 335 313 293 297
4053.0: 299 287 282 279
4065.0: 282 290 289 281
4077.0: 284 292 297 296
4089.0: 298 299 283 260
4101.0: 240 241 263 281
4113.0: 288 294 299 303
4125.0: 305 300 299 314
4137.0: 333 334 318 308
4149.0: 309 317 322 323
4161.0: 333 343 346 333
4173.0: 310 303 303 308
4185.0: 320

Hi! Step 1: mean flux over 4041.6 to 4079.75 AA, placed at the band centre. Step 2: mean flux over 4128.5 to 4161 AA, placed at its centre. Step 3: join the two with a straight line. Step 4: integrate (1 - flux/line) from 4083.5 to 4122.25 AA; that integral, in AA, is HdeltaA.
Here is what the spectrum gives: 3.1 AA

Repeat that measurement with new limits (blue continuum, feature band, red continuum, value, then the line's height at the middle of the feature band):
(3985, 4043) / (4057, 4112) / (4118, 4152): 4.9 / 307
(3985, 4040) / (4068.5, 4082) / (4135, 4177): 1.0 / 310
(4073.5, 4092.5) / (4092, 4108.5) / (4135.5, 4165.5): 2.2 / 301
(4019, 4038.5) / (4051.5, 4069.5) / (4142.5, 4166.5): 1.6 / 315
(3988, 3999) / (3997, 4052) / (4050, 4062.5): -3.5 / 288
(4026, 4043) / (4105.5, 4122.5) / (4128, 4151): 1.5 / 315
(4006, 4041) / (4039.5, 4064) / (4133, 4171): 1.2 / 313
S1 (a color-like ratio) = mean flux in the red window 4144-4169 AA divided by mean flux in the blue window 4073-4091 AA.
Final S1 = 1.1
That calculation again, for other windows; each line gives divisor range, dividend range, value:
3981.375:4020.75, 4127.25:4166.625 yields 1.11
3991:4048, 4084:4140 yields 0.95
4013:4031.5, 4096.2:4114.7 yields 0.84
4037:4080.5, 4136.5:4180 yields 1.09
